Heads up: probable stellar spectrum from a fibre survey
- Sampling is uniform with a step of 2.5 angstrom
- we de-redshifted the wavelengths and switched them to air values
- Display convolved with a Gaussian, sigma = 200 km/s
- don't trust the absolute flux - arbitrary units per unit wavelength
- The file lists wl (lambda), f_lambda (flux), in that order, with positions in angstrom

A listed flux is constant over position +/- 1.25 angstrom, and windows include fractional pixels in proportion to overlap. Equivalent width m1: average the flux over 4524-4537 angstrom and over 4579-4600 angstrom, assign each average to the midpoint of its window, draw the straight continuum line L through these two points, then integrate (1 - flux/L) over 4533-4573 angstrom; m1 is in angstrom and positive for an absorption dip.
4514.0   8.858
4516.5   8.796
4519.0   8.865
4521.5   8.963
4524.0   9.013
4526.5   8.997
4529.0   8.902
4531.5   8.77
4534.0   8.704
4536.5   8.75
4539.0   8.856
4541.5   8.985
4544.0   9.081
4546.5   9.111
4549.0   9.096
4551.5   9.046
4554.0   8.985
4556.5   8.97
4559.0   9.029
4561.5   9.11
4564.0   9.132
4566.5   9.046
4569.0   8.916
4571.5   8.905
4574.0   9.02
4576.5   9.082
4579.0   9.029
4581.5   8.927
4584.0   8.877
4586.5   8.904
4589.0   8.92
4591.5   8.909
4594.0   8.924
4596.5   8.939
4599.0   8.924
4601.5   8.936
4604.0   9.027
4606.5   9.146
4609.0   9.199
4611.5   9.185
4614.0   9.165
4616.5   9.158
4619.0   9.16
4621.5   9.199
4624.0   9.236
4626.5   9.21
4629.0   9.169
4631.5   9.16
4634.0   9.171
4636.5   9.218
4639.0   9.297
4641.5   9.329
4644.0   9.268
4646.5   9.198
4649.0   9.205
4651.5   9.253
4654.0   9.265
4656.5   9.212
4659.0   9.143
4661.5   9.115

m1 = -0.5 angstrom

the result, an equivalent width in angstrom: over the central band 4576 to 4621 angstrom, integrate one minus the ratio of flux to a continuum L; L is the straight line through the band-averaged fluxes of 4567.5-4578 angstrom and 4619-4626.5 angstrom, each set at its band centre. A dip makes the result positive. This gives 0.36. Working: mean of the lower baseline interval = 8.98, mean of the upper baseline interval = 9.21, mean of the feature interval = 9.02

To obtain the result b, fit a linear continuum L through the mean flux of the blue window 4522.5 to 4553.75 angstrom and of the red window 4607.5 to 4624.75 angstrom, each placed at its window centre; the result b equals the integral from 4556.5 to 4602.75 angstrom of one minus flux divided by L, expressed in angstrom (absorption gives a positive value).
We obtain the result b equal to 0.5 angstrom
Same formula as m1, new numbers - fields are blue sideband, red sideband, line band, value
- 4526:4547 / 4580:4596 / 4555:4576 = -0.26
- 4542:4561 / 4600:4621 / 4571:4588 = 0.22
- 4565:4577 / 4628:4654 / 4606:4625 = -0.08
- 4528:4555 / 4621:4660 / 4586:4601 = 0.27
